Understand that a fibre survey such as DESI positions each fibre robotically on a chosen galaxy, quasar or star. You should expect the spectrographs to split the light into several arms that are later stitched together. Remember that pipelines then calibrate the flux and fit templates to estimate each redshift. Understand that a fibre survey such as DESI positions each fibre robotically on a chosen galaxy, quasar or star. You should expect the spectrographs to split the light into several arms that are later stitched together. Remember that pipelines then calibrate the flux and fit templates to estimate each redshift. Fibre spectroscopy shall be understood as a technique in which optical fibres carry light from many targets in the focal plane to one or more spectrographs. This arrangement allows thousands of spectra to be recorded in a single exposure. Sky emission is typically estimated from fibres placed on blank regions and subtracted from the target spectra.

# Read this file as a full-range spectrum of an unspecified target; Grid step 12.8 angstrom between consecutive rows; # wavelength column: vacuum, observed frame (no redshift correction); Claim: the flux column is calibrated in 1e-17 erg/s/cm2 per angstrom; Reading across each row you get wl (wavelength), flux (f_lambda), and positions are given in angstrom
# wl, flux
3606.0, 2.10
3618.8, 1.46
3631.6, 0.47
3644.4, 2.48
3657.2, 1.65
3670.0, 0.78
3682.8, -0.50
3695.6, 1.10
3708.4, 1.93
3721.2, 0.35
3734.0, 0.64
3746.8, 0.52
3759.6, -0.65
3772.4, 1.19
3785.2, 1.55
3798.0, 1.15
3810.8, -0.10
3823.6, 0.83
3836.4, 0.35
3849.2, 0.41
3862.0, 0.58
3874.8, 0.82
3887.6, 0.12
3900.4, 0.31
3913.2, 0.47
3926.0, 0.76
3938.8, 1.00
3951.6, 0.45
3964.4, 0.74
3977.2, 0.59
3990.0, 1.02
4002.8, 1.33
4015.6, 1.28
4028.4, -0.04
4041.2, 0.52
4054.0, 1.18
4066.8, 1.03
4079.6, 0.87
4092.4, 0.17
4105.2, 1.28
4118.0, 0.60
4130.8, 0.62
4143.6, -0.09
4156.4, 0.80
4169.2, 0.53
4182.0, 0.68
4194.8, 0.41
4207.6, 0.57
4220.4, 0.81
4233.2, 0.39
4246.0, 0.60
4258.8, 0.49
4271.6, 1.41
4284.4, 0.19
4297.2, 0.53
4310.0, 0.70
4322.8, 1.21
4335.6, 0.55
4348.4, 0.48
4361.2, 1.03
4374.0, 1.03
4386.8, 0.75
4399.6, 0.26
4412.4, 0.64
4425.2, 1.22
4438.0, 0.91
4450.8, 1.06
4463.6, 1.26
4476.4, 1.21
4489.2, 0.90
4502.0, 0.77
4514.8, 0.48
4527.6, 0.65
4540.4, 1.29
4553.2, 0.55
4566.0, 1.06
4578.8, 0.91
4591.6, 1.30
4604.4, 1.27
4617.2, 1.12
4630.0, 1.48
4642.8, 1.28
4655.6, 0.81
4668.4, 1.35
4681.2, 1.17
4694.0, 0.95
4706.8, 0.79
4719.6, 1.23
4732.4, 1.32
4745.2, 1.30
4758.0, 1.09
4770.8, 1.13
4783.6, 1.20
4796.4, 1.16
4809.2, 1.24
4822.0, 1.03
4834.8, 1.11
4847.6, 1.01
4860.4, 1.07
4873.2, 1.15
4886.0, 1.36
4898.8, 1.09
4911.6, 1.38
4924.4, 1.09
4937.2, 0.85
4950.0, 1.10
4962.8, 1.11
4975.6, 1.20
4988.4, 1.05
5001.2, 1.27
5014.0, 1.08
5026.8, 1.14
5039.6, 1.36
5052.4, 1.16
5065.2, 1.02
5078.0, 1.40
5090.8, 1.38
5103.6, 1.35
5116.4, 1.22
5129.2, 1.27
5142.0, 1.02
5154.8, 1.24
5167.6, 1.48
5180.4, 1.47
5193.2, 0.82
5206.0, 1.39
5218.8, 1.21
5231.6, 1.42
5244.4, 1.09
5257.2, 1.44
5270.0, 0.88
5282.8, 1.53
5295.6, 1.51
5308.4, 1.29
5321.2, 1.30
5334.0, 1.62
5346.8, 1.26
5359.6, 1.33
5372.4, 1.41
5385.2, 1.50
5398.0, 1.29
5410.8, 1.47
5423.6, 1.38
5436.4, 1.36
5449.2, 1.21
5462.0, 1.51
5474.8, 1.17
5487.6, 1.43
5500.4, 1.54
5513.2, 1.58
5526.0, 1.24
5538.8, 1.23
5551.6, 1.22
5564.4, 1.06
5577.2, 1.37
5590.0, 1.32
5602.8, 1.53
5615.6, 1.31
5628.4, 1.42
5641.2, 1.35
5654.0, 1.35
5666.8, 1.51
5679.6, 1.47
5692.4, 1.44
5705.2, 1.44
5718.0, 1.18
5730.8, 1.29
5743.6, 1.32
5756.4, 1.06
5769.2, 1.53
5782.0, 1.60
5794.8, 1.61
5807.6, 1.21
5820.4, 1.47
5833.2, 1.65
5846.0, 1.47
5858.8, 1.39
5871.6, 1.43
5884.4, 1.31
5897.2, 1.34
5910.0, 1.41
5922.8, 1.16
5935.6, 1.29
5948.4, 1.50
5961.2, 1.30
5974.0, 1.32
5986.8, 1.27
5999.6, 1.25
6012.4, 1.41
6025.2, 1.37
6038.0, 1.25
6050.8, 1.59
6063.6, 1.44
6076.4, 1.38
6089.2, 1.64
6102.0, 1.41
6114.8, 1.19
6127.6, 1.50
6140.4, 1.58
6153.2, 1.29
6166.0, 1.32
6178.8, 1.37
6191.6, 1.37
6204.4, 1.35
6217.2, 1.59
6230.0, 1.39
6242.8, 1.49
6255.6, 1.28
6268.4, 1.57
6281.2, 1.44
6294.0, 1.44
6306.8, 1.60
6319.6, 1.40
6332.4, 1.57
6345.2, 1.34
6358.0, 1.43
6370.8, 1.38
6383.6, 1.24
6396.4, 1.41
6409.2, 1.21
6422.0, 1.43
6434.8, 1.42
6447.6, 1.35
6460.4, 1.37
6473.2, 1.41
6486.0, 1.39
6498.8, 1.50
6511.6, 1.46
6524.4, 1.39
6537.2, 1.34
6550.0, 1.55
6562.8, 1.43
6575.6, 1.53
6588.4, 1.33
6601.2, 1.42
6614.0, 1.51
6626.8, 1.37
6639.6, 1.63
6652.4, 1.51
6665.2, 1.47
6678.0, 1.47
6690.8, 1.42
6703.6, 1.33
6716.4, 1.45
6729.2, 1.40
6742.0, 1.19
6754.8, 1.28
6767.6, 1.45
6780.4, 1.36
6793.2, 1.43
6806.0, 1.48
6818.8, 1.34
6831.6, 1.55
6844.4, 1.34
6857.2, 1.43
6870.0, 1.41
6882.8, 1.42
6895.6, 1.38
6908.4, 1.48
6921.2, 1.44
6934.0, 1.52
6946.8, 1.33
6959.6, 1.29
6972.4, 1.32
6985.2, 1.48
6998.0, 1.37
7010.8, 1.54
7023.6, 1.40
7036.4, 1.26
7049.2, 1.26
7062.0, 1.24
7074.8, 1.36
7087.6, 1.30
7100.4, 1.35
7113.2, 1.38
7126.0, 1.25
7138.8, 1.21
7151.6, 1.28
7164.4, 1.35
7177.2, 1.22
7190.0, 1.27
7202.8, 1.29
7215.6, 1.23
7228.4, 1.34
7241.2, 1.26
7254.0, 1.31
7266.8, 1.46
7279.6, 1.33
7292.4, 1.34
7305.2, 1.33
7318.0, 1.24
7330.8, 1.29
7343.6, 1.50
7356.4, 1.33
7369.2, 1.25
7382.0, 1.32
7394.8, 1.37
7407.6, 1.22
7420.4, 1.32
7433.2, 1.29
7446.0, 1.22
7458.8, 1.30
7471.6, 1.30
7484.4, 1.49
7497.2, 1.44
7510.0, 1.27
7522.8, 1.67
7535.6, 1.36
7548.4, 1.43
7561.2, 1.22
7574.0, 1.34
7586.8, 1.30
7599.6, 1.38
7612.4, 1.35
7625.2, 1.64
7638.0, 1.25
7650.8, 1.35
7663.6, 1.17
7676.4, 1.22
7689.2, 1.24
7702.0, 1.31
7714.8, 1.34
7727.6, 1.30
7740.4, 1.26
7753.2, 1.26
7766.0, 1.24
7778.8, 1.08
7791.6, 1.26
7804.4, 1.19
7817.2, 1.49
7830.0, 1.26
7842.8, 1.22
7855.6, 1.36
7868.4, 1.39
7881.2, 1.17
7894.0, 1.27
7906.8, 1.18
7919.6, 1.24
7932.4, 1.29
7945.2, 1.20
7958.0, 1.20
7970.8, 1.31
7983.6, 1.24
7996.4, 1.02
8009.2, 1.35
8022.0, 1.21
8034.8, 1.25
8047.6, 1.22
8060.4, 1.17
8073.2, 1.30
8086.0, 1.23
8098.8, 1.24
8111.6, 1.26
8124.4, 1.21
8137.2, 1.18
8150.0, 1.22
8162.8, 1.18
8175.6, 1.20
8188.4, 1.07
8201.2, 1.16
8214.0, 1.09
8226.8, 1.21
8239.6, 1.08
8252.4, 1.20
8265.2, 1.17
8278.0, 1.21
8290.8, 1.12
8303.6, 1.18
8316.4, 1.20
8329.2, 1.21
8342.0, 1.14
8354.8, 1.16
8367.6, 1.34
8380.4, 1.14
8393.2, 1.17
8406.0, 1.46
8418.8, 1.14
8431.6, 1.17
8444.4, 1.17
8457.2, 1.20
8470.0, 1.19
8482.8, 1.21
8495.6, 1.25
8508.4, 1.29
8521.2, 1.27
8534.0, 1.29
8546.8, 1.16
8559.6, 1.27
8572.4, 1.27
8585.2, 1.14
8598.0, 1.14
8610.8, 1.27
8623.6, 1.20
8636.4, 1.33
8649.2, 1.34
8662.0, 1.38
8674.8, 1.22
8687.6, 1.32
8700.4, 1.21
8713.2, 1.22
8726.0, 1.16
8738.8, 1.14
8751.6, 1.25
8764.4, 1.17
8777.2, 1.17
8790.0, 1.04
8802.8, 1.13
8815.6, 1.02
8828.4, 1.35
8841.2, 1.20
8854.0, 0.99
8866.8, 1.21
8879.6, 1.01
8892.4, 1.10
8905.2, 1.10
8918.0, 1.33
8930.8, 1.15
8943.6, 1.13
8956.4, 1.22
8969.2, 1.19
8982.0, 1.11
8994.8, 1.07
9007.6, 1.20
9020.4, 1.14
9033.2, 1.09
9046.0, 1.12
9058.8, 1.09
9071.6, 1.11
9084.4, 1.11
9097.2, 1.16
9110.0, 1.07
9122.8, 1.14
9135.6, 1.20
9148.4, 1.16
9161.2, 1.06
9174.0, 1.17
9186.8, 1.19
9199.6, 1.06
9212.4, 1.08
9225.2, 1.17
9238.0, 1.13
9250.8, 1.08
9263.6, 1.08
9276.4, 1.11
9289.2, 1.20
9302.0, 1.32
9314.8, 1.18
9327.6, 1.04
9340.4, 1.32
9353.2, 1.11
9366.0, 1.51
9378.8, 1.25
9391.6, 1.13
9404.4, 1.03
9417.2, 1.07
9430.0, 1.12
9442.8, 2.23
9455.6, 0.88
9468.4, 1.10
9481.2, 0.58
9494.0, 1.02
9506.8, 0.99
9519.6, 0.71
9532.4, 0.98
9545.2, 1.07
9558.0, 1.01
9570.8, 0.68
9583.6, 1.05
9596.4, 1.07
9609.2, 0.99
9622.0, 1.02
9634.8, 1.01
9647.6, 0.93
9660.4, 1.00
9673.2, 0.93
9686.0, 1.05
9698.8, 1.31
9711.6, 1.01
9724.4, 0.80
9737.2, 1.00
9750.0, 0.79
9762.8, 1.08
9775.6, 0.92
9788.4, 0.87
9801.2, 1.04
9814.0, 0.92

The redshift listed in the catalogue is 0.15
